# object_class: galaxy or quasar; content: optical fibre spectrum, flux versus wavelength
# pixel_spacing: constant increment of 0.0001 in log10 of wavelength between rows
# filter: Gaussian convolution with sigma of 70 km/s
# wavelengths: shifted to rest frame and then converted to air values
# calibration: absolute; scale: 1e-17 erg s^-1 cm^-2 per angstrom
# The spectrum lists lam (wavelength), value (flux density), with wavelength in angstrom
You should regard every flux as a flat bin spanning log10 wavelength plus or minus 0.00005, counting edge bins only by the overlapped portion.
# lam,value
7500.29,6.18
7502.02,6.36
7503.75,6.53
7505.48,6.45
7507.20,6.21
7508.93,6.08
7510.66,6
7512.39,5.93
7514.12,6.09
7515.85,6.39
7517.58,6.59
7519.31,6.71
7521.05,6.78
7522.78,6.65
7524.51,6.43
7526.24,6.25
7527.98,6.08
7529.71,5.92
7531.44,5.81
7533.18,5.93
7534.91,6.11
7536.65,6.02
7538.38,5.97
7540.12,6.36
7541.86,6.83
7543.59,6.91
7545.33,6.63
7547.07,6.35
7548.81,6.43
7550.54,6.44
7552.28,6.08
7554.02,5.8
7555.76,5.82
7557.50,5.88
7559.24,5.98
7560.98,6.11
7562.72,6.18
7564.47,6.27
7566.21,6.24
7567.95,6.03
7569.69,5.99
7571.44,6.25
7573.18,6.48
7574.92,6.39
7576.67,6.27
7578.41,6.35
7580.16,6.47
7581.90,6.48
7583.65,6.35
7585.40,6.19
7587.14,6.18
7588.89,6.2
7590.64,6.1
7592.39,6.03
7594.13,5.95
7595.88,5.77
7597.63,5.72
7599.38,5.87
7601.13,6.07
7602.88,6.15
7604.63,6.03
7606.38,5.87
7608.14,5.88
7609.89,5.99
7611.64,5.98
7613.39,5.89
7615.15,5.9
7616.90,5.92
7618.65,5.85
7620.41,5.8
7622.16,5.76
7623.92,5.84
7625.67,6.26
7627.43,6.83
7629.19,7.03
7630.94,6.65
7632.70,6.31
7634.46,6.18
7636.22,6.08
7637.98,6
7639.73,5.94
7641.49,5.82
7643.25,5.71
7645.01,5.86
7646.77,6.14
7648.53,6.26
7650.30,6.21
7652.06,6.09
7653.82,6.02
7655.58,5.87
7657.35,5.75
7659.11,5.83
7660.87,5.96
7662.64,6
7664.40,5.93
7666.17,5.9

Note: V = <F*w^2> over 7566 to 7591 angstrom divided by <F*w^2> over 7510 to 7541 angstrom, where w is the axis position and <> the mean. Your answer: 1.02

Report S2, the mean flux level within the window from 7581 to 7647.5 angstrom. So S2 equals 6.07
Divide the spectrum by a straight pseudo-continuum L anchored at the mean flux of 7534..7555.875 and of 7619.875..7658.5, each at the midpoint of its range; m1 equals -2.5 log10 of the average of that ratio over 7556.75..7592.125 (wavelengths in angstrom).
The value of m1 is 0.00 mag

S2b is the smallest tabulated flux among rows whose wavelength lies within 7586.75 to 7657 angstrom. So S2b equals 5.71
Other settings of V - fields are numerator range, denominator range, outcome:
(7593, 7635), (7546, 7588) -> 0.99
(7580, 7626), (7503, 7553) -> 0.97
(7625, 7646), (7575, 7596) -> 1.01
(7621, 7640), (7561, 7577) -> 1.02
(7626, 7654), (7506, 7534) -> 1.02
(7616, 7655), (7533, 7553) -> 0.99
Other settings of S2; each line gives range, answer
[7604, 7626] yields 5.91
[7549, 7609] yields 6.12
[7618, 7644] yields 6.14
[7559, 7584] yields 6.26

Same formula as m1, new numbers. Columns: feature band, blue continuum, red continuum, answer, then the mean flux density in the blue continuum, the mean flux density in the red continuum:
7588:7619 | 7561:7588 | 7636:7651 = 0.036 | 6.27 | 6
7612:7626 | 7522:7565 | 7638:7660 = 0.025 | 6.21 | 5.96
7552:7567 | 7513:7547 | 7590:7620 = 0.025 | 6.34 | 5.94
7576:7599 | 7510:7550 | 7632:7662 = 0.001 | 6.31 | 6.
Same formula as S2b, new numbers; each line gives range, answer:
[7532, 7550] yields 5.93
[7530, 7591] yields 5.8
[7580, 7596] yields 5.77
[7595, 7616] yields 5.72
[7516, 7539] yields 5.81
